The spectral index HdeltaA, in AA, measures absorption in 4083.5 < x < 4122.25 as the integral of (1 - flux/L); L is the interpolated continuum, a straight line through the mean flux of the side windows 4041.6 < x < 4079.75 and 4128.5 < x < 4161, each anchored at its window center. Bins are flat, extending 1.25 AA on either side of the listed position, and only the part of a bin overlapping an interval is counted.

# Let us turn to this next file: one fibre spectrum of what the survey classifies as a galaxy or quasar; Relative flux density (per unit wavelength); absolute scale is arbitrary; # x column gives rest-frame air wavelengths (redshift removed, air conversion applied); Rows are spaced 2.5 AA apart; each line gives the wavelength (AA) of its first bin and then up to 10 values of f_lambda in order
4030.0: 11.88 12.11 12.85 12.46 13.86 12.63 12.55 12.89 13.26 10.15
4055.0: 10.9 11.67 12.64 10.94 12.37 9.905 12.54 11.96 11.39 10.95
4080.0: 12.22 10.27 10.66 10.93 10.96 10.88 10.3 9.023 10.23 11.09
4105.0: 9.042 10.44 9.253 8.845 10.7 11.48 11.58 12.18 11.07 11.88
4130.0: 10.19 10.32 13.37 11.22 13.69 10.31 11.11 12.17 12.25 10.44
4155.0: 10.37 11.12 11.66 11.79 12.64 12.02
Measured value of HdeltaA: 4.0 AA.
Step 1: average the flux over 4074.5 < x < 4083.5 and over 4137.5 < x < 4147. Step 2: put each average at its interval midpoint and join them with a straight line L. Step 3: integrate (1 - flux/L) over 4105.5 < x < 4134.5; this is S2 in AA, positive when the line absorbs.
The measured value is 1.9 AA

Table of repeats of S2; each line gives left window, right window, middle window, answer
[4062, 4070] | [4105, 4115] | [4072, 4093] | -0.9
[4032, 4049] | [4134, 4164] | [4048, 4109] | 6.6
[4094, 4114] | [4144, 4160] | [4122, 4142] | -1.9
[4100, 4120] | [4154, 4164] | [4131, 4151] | -1.6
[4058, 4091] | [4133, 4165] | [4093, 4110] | 2.2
